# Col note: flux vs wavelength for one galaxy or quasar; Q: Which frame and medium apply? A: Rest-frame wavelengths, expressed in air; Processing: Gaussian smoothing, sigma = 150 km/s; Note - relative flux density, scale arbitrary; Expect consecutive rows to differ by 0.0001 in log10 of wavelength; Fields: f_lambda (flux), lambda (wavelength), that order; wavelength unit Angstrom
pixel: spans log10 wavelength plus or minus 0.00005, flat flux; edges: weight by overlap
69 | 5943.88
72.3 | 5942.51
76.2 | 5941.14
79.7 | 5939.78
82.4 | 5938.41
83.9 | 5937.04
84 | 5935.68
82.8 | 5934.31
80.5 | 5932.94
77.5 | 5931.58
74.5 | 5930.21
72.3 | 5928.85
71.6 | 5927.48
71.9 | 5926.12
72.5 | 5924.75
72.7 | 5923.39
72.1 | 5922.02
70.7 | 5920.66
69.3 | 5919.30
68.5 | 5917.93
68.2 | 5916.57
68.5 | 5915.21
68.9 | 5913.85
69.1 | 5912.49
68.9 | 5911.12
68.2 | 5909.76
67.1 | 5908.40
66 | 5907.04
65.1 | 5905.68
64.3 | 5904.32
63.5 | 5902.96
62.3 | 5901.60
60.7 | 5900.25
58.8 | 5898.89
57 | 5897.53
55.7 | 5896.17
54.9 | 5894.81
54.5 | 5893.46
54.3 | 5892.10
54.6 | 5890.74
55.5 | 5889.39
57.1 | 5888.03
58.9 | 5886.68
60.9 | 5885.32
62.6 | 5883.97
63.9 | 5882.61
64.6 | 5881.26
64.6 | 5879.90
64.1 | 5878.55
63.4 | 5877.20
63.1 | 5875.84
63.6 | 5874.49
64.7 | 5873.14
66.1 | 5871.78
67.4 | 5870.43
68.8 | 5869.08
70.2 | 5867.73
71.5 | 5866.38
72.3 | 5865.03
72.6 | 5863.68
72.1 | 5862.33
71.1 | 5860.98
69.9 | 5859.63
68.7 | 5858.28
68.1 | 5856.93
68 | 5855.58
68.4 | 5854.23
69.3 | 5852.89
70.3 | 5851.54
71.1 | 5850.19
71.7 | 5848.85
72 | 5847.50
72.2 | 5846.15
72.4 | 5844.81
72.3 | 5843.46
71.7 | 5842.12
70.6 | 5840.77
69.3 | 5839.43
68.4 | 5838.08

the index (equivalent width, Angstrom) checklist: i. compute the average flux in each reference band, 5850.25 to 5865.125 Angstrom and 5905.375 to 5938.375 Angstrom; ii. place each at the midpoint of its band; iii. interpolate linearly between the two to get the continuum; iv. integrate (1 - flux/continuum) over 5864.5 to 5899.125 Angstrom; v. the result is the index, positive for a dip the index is 4.3 Angstrom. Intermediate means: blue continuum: 70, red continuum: 72.6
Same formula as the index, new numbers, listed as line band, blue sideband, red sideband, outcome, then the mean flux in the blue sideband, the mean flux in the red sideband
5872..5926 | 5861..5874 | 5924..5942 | 7.1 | 69.5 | 77.6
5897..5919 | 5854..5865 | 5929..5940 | 3.2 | 70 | 80.3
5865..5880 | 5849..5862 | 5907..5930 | 0.7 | 69.6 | 70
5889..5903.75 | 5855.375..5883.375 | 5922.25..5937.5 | 2.9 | 67.5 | 76.5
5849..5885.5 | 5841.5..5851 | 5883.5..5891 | -1.5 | 71.9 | 58.4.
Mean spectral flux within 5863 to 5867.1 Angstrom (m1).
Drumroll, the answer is 72.1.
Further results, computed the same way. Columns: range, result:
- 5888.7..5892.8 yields 54.7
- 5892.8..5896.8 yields 55.1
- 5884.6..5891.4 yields 57.5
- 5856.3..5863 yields 70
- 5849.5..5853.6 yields 70.4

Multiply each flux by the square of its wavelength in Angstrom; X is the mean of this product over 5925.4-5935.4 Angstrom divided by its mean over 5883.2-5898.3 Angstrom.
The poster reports 1.4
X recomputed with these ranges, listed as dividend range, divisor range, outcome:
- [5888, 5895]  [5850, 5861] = 0.80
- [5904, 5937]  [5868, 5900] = 1.19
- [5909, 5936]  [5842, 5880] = 1.07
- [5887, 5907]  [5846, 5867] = 0.84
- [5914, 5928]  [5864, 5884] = 1.08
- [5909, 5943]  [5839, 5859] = 1.08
